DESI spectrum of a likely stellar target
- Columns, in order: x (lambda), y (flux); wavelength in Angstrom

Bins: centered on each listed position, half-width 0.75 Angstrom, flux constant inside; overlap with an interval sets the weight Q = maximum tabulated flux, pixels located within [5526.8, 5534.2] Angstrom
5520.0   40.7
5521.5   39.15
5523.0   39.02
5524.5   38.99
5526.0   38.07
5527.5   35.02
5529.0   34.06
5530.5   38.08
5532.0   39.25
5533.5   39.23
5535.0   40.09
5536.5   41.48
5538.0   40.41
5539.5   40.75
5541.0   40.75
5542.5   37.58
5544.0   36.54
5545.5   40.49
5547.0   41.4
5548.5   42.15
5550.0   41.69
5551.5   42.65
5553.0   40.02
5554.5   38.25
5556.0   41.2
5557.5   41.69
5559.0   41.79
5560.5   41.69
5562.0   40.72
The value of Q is 39.25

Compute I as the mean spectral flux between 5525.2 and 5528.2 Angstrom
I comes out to 36.6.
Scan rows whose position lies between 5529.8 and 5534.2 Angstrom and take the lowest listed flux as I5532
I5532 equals 38.08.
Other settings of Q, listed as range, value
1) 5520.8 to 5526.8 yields 39.15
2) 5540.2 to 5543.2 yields 40.75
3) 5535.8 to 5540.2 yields 41.48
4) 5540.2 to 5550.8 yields 42.15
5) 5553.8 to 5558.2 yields 41.69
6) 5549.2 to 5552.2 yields 42.65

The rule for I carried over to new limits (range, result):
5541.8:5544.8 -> 37.1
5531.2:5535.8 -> 39.5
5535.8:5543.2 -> 40.2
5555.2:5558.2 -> 41.4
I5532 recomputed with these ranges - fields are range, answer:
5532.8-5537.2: 39.23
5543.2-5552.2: 36.54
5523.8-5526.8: 38.07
